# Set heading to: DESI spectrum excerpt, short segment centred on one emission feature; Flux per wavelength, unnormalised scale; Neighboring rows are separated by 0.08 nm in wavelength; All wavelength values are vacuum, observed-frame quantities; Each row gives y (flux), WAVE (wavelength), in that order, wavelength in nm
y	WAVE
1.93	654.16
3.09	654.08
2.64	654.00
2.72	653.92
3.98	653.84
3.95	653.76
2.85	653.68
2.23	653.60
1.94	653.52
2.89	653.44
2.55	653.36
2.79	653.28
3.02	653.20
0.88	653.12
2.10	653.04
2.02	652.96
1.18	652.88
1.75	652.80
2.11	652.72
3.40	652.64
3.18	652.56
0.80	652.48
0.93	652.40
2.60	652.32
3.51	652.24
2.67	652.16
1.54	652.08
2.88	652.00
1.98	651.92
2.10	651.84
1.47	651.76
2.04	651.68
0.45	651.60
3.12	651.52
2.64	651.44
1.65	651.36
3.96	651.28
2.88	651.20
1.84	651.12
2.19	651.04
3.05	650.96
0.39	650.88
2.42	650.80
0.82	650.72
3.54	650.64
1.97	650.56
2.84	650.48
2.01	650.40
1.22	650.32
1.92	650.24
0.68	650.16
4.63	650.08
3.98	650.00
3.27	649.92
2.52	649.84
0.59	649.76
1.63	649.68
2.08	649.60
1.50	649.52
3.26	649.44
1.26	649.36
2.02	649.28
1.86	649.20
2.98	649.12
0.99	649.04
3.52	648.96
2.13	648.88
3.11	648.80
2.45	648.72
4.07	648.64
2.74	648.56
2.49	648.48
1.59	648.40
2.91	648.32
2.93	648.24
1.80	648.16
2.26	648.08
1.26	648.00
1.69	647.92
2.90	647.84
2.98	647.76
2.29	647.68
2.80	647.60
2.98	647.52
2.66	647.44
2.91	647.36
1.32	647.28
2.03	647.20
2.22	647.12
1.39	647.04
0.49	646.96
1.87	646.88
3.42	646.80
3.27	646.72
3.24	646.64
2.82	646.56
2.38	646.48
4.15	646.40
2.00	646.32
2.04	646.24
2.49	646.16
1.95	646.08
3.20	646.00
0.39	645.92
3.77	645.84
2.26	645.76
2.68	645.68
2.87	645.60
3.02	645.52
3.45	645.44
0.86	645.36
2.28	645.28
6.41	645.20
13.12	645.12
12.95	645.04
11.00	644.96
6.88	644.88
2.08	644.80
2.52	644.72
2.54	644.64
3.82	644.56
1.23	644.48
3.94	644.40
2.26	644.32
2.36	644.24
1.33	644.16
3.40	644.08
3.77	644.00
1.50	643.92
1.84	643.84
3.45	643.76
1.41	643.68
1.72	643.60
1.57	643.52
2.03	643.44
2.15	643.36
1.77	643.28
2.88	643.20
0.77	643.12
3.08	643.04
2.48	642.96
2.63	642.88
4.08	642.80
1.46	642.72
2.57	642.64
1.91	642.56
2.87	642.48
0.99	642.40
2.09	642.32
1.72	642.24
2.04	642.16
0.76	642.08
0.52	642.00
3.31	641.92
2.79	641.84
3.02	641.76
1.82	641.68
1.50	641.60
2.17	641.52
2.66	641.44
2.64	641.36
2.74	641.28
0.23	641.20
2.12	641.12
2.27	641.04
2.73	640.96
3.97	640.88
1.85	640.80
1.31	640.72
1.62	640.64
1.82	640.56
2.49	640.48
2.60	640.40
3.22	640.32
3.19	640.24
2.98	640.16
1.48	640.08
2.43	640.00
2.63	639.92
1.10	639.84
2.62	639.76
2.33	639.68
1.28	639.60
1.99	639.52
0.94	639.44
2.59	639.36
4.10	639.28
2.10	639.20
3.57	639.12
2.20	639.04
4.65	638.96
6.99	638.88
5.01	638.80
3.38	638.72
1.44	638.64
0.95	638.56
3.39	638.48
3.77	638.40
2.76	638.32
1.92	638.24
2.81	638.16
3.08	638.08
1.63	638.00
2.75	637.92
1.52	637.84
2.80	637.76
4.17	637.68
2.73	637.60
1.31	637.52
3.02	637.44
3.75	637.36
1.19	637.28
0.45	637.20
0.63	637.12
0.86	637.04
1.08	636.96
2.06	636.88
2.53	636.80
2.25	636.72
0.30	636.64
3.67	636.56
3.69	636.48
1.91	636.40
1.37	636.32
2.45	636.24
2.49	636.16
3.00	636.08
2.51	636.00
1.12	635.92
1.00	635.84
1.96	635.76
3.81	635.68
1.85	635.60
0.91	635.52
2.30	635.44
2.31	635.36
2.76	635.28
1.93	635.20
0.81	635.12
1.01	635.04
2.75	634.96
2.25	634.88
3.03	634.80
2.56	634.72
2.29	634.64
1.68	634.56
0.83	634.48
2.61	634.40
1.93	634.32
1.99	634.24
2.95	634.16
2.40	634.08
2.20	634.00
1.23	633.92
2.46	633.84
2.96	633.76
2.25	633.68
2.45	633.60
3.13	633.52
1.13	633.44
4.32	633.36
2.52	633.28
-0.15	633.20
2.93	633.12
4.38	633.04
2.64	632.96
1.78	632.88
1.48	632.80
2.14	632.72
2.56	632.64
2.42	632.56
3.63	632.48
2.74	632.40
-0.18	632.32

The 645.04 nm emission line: [O III] 5007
